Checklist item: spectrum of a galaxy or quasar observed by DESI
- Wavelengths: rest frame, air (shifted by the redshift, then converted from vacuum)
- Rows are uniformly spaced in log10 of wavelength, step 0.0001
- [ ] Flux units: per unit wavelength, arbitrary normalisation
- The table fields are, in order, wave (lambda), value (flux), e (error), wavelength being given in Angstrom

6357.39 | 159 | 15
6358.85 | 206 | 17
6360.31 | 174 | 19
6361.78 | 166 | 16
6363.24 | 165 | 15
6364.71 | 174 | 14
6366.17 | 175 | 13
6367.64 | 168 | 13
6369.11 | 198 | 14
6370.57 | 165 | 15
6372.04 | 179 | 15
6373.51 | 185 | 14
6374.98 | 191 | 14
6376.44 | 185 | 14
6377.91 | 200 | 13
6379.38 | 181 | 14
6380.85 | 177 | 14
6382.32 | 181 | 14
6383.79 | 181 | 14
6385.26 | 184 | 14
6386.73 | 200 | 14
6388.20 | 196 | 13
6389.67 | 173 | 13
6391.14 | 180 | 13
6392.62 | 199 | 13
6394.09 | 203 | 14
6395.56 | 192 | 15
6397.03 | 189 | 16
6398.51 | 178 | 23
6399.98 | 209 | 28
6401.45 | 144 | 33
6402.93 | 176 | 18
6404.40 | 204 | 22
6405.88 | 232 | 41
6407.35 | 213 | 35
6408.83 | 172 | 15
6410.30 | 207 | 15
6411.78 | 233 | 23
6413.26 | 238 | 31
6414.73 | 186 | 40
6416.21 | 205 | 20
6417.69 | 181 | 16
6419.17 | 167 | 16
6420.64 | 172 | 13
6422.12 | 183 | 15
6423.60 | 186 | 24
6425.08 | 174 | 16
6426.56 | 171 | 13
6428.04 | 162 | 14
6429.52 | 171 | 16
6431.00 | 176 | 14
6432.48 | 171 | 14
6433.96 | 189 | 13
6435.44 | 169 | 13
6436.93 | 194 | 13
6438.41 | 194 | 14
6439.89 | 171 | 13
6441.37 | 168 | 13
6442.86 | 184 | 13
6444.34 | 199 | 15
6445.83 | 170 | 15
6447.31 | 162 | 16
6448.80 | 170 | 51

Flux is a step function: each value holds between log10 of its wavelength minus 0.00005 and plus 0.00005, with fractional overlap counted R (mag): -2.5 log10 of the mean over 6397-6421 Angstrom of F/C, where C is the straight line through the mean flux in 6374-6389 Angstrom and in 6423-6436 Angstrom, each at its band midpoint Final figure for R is -0.09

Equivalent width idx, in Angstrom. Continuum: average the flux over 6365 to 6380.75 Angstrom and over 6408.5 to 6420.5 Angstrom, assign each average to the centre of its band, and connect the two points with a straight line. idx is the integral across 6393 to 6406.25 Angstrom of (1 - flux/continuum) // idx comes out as 0.1 Angstrom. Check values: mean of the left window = 182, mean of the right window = 198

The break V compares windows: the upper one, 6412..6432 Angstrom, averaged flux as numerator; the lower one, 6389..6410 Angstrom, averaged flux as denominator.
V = 0.96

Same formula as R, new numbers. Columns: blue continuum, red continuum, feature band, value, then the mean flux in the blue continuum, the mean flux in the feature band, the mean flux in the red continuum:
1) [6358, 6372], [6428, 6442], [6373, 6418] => -0.09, 177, 193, 177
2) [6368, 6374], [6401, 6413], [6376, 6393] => 0.01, 181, 186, 200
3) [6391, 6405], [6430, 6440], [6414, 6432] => 0.03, 188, 178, 181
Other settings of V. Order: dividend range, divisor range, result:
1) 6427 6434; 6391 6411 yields 0.89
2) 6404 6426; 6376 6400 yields 1.04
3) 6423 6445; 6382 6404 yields 0.96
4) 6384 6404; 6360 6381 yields 1.04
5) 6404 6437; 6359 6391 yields 1.04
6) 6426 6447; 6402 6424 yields 0.90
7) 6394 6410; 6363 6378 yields 1.07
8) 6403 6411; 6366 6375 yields 1.13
